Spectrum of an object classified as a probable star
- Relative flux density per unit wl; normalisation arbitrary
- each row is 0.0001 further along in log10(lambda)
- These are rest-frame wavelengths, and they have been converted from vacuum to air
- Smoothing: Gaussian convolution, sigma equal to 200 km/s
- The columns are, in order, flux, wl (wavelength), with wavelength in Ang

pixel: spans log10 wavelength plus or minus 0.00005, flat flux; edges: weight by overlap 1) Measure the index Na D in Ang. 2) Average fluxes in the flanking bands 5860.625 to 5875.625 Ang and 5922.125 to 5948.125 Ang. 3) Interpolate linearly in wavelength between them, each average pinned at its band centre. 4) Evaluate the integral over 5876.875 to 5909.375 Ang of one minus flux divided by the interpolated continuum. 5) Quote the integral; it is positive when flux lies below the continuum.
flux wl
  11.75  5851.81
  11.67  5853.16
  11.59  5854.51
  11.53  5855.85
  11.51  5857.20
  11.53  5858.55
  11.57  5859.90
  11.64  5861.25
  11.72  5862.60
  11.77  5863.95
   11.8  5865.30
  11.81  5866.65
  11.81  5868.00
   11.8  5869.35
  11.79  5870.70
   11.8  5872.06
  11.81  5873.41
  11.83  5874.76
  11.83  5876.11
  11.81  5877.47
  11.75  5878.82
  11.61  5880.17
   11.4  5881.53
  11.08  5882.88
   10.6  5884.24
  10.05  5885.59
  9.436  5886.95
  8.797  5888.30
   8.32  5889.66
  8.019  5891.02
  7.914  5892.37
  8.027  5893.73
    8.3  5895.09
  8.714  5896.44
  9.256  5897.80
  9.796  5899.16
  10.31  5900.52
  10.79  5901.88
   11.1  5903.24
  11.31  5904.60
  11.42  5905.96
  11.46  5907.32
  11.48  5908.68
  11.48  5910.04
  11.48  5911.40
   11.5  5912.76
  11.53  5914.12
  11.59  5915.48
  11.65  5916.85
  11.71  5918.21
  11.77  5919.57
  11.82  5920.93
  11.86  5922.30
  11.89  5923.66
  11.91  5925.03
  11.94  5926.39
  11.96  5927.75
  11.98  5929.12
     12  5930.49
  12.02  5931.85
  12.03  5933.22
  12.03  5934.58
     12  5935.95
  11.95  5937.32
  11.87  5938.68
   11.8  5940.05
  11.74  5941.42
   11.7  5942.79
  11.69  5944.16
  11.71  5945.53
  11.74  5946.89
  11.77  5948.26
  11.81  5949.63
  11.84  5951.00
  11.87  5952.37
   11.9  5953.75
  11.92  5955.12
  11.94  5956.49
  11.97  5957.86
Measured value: 4.7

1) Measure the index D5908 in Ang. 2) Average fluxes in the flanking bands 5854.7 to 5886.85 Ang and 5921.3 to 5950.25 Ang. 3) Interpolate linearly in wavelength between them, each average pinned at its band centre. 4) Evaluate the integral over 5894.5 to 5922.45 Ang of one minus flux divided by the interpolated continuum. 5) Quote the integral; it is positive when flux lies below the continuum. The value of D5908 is 1.8 Ang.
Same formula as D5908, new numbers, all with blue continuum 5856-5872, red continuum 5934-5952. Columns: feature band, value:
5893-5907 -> 2.2 Ang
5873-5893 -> 2.3 Ang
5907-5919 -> 0.2 Ang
